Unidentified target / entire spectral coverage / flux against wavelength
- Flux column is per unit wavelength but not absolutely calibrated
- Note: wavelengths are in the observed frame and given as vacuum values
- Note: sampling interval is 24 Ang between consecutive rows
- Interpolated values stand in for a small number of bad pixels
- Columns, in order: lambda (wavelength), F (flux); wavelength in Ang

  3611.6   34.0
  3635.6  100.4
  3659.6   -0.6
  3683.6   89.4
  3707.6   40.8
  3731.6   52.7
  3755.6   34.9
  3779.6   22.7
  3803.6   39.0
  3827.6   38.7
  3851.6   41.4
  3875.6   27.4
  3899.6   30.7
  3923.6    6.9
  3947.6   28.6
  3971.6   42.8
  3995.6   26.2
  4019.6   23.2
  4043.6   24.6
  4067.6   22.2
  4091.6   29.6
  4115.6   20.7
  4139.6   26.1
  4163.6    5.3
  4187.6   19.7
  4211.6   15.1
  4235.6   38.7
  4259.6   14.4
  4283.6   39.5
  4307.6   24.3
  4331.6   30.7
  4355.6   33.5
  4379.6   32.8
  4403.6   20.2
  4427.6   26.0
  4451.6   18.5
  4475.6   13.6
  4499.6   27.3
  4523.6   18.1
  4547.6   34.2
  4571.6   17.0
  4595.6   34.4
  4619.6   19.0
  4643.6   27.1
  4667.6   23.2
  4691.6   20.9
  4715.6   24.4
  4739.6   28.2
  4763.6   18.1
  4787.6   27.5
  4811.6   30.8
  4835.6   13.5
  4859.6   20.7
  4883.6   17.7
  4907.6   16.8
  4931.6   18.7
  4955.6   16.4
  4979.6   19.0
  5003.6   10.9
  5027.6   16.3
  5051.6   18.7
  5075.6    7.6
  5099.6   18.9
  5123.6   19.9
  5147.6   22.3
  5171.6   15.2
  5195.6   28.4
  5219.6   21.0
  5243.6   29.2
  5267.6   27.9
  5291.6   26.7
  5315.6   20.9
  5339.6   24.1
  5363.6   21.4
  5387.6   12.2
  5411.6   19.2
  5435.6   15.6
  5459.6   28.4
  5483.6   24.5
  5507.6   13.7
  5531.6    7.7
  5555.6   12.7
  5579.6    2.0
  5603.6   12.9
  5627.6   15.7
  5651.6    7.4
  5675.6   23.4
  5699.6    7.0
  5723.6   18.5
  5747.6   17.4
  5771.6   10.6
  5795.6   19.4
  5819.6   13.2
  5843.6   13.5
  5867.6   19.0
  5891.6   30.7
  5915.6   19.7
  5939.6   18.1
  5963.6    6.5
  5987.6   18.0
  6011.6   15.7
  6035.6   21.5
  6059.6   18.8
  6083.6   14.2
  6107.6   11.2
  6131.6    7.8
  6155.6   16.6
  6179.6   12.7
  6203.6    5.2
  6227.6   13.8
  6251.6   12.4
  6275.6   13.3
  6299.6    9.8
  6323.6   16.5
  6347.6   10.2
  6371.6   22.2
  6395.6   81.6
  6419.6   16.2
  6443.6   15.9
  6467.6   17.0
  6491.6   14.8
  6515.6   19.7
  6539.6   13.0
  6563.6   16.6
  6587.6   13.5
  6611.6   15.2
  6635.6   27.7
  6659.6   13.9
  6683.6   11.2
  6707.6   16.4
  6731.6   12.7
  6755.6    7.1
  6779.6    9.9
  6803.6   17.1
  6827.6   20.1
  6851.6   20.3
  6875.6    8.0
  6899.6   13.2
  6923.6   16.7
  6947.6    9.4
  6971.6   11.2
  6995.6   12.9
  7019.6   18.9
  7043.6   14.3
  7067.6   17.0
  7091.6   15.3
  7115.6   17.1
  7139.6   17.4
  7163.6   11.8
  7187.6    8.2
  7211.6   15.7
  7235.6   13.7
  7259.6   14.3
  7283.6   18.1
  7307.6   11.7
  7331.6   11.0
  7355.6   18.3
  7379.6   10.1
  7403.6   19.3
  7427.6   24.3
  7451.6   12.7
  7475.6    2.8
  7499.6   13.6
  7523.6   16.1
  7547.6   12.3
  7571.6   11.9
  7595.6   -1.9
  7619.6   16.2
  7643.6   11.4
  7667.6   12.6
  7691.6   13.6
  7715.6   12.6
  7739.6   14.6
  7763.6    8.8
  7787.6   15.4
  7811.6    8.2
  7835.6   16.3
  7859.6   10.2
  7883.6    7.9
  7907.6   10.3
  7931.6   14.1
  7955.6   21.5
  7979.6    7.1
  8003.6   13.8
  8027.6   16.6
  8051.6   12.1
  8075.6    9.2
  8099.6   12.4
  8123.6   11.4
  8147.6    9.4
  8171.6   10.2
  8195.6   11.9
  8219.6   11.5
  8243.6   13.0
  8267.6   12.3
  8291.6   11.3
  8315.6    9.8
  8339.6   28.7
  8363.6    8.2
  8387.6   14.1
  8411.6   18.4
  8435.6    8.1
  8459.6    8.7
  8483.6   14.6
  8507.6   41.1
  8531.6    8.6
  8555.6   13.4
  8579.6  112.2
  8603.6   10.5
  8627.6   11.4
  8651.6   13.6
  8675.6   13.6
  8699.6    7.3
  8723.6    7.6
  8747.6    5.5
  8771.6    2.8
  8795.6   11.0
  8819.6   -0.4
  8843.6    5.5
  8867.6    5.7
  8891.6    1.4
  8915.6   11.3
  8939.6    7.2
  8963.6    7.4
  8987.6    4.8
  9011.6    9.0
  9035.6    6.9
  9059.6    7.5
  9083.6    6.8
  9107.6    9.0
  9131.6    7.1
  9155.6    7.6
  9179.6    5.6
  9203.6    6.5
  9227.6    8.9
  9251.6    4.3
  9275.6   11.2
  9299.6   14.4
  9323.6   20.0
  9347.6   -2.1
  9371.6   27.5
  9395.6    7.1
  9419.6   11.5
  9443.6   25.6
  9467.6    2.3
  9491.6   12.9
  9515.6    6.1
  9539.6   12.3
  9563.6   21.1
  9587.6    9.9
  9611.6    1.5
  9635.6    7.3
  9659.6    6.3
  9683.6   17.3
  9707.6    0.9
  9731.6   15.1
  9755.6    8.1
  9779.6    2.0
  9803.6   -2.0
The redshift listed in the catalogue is 0.713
